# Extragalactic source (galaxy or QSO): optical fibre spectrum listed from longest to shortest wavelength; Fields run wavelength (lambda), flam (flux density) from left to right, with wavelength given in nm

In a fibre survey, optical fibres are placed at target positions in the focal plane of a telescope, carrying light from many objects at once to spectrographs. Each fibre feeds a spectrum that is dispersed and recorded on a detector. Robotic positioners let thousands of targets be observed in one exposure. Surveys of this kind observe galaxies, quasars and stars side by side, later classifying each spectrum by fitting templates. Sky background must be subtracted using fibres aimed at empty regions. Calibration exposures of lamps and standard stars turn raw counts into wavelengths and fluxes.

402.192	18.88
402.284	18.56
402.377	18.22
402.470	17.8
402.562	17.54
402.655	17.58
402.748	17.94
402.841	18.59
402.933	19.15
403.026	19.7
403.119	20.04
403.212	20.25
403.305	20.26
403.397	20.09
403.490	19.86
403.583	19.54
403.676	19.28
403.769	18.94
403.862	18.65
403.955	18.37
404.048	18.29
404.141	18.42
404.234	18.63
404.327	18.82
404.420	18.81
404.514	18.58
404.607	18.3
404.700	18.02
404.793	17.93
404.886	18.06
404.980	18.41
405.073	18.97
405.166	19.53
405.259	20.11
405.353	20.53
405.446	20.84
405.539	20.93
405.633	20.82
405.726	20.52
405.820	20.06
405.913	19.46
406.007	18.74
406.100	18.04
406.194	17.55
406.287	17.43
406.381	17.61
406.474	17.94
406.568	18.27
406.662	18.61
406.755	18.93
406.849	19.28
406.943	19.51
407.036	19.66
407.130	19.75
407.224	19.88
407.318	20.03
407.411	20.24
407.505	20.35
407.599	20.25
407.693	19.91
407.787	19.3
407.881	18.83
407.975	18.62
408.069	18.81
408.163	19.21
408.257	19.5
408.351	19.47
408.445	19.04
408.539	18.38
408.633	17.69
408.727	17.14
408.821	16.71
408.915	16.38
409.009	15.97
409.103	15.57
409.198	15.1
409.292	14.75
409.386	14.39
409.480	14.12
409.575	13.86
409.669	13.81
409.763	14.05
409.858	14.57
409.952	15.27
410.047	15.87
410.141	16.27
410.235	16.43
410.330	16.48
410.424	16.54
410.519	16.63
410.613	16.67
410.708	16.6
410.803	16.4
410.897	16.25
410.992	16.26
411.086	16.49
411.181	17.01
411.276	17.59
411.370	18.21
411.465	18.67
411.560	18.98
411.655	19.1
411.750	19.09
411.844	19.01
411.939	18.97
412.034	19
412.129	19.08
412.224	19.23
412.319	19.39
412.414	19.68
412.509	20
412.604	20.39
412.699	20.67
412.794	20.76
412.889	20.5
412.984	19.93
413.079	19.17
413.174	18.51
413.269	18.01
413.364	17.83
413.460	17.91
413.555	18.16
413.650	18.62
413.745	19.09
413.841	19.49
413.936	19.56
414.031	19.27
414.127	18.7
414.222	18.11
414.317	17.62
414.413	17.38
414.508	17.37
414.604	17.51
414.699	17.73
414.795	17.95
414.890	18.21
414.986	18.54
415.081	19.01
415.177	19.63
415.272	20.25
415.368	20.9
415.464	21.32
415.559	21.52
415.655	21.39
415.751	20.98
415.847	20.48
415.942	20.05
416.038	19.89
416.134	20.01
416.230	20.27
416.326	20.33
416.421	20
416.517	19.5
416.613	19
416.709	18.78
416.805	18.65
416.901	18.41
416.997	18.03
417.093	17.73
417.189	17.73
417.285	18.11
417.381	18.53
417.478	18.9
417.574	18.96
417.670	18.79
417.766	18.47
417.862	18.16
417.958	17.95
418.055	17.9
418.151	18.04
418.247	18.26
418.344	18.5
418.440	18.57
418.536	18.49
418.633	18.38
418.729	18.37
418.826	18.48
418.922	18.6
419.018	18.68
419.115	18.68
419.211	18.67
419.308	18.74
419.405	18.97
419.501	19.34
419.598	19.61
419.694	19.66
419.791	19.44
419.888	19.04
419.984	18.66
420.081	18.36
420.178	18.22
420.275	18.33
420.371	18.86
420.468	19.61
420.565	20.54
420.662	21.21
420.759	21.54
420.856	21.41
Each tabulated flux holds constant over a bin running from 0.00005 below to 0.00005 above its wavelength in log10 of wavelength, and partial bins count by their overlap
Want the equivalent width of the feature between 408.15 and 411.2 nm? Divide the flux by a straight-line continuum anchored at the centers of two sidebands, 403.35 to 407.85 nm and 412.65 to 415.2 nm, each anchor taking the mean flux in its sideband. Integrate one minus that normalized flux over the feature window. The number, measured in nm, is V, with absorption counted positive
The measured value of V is 0.43 nm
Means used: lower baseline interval 19.2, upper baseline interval 18.7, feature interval 16.3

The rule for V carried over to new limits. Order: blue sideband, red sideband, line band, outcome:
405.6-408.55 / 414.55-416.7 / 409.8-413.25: 0.25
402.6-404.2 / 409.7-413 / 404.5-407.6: -0.09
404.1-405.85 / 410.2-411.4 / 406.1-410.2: 0.07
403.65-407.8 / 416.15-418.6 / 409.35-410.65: 0.25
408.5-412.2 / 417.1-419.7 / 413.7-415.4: -0.10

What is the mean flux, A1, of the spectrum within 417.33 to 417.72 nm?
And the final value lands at 18.8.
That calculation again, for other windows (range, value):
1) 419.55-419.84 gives 19.6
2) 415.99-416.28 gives 20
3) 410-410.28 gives 16.2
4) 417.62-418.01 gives 18.3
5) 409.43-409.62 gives 14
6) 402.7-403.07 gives 18.8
